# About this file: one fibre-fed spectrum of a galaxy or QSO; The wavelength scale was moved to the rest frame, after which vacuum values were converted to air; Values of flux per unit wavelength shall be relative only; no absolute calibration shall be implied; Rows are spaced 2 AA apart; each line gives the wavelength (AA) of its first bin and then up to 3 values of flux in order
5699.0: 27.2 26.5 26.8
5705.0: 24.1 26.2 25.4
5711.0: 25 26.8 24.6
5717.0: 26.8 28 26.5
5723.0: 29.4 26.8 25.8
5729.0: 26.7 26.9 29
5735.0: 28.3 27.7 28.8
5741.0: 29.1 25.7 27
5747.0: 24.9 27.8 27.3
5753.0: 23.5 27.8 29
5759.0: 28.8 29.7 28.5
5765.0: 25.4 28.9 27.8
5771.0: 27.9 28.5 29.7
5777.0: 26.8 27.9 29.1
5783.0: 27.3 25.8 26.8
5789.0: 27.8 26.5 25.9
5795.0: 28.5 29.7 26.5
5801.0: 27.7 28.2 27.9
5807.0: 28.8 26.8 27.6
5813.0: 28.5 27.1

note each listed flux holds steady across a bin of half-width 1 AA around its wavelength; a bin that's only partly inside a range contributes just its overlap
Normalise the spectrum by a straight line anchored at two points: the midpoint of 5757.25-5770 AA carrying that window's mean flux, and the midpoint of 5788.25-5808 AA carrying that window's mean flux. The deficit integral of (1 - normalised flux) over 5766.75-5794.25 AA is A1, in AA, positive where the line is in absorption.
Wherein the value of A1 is 0.4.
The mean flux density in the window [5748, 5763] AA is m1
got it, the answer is 27.8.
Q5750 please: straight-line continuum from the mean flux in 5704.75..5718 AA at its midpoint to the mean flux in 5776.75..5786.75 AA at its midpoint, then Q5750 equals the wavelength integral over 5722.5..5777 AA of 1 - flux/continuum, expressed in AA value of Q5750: -2.1 AA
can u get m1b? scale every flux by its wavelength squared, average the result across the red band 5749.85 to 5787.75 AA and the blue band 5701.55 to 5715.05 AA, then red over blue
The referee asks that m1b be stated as 1.10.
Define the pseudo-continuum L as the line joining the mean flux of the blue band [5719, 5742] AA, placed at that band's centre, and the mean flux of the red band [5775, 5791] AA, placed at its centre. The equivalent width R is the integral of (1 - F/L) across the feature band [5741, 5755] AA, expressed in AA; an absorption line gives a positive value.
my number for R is 0.6 AA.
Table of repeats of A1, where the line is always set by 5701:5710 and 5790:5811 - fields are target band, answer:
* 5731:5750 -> -0.8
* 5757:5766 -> -0.5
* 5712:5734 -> -0.8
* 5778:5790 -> -0.1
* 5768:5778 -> -0.4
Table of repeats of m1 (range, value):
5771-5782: 28.4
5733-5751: 27.5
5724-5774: 27.5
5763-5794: 27.5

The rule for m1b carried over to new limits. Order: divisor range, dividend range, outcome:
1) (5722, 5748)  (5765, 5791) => 1.03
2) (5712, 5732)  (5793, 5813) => 1.07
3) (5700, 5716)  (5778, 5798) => 1.10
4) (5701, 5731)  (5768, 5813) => 1.08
